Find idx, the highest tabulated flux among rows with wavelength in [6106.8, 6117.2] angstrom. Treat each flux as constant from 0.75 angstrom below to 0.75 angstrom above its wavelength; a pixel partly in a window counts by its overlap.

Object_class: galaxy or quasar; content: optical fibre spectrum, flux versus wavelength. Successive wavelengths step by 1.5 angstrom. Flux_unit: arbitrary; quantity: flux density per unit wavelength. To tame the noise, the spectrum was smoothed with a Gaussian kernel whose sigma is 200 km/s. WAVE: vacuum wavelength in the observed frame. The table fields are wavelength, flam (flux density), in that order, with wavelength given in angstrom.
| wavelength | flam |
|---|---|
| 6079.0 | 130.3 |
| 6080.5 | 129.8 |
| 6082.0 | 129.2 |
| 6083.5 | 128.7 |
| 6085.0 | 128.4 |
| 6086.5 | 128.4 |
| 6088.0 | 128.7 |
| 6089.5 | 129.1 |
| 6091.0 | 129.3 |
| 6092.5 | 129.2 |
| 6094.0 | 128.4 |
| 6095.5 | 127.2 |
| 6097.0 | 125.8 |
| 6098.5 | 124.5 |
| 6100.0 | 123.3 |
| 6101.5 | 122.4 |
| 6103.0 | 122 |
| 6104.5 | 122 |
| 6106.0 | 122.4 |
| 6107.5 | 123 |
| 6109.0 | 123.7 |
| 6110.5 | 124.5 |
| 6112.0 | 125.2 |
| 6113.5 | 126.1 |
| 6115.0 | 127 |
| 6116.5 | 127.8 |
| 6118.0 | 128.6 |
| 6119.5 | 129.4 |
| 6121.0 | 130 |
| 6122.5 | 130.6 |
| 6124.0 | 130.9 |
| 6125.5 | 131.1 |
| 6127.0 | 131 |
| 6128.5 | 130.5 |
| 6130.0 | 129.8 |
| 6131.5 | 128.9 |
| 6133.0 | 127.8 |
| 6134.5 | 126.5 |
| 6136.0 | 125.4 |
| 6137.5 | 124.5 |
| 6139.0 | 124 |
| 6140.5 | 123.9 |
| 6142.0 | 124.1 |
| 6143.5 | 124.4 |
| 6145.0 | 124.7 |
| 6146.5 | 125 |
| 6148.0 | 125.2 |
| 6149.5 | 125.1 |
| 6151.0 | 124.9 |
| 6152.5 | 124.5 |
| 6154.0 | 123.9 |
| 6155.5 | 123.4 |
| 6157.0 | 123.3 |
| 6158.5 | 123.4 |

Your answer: 127.8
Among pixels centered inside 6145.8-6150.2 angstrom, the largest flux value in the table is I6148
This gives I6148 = 125.2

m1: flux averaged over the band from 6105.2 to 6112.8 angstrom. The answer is 124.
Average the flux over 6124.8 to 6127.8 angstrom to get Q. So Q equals 131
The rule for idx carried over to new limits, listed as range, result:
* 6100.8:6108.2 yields 123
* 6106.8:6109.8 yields 123.7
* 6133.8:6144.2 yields 126.5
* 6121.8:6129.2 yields 131.1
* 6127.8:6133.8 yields 130.5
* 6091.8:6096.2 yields 129.2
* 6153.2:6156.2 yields 123.9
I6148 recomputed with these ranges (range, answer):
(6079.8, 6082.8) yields 129.8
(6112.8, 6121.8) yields 130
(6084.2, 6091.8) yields 129.3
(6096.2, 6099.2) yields 125.8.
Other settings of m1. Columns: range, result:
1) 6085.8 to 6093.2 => 129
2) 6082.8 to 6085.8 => 129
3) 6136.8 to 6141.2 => 124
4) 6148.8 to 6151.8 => 125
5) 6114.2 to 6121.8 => 129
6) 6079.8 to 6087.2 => 129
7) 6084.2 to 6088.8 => 129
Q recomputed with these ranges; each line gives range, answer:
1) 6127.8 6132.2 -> 130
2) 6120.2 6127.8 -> 131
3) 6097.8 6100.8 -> 124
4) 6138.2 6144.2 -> 124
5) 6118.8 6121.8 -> 130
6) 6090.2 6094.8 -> 129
